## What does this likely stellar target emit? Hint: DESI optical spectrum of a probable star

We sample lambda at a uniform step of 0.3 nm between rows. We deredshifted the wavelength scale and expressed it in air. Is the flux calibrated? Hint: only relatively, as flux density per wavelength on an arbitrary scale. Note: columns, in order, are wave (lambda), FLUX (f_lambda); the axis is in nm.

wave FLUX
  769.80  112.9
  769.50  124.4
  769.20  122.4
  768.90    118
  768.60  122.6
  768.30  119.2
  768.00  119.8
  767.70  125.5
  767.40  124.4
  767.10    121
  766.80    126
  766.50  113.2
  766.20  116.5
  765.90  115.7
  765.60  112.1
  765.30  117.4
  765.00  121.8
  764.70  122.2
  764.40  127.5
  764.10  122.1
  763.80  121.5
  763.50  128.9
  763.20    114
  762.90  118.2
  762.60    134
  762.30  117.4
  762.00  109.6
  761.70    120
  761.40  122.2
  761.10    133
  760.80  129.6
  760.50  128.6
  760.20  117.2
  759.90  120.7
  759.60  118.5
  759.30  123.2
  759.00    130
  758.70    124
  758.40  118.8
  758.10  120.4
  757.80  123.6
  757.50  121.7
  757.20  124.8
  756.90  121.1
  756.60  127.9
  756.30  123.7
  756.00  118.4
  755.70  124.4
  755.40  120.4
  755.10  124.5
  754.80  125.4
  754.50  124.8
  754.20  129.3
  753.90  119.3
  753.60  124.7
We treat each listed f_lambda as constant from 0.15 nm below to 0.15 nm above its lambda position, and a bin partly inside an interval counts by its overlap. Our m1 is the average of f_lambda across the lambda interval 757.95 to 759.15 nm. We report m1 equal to 123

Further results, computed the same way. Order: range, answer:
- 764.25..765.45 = 122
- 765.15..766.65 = 115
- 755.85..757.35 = 123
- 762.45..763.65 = 124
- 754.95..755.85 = 123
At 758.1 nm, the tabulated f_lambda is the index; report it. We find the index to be 120.4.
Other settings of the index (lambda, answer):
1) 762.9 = 118.2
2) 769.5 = 124.4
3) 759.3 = 123.2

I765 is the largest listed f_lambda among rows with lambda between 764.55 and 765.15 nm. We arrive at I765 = 122.2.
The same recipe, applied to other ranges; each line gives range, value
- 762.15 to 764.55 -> 134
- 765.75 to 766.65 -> 116.5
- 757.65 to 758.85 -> 124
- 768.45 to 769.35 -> 122.6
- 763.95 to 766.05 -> 127.5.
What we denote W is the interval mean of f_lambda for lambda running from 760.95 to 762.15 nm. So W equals 121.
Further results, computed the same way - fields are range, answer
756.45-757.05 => 124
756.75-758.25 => 122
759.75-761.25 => 126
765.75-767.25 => 118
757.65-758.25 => 122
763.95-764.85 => 124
